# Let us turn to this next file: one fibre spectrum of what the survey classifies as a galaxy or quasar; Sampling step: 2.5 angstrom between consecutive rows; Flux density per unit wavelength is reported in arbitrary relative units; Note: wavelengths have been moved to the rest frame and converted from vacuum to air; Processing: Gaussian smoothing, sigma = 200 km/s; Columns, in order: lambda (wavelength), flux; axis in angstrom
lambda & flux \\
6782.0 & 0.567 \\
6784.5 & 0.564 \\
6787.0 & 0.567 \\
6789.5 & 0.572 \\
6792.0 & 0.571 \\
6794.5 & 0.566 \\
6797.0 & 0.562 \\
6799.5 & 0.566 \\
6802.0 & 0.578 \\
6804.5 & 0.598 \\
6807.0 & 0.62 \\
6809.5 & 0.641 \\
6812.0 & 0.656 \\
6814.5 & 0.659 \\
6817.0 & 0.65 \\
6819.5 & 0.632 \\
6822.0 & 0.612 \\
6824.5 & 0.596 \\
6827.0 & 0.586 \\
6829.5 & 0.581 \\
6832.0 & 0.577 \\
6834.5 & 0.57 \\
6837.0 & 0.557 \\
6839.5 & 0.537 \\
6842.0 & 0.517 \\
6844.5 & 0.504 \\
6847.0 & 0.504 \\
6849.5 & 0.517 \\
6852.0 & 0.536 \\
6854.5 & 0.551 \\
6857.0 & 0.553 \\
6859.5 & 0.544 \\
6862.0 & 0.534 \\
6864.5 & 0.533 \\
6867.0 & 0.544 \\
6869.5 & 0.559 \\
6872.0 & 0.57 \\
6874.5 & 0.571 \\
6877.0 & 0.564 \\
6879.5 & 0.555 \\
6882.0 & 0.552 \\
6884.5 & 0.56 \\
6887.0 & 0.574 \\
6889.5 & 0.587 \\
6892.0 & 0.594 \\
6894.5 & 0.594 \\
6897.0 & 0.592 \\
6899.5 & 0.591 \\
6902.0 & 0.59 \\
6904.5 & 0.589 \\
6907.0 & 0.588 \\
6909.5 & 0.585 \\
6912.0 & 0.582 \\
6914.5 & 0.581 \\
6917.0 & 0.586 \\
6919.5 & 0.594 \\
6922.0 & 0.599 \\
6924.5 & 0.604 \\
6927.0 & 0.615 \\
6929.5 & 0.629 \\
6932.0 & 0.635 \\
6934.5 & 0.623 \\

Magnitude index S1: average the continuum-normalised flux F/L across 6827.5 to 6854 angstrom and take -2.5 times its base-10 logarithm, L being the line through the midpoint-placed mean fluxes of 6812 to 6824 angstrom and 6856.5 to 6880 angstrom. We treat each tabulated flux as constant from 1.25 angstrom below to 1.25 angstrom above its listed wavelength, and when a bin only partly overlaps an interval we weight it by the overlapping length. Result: 0.11 mag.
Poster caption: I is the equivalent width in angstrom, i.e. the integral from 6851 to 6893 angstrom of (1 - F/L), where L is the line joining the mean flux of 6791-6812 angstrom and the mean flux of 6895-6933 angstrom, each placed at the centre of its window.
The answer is 2.6 angstrom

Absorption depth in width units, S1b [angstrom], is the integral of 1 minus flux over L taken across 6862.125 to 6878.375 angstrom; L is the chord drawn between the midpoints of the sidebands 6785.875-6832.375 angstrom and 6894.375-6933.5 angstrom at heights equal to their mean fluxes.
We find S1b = 1.2 angstrom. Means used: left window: 0.6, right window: 0.597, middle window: 0.555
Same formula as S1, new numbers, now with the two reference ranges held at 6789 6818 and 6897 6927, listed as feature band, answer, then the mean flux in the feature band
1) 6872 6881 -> 0.059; 0.564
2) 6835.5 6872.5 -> 0.117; 0.537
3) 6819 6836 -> 0.018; 0.591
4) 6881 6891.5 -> 0.044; 0.57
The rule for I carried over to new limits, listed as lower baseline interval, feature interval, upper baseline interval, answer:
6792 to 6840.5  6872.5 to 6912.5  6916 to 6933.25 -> 1.75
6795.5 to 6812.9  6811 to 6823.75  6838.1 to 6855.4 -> -1.38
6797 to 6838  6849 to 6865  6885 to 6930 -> 1.58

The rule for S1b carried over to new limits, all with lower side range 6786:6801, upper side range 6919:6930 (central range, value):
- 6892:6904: 0.2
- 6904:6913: 0.3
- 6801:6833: -2.2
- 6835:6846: 1.0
